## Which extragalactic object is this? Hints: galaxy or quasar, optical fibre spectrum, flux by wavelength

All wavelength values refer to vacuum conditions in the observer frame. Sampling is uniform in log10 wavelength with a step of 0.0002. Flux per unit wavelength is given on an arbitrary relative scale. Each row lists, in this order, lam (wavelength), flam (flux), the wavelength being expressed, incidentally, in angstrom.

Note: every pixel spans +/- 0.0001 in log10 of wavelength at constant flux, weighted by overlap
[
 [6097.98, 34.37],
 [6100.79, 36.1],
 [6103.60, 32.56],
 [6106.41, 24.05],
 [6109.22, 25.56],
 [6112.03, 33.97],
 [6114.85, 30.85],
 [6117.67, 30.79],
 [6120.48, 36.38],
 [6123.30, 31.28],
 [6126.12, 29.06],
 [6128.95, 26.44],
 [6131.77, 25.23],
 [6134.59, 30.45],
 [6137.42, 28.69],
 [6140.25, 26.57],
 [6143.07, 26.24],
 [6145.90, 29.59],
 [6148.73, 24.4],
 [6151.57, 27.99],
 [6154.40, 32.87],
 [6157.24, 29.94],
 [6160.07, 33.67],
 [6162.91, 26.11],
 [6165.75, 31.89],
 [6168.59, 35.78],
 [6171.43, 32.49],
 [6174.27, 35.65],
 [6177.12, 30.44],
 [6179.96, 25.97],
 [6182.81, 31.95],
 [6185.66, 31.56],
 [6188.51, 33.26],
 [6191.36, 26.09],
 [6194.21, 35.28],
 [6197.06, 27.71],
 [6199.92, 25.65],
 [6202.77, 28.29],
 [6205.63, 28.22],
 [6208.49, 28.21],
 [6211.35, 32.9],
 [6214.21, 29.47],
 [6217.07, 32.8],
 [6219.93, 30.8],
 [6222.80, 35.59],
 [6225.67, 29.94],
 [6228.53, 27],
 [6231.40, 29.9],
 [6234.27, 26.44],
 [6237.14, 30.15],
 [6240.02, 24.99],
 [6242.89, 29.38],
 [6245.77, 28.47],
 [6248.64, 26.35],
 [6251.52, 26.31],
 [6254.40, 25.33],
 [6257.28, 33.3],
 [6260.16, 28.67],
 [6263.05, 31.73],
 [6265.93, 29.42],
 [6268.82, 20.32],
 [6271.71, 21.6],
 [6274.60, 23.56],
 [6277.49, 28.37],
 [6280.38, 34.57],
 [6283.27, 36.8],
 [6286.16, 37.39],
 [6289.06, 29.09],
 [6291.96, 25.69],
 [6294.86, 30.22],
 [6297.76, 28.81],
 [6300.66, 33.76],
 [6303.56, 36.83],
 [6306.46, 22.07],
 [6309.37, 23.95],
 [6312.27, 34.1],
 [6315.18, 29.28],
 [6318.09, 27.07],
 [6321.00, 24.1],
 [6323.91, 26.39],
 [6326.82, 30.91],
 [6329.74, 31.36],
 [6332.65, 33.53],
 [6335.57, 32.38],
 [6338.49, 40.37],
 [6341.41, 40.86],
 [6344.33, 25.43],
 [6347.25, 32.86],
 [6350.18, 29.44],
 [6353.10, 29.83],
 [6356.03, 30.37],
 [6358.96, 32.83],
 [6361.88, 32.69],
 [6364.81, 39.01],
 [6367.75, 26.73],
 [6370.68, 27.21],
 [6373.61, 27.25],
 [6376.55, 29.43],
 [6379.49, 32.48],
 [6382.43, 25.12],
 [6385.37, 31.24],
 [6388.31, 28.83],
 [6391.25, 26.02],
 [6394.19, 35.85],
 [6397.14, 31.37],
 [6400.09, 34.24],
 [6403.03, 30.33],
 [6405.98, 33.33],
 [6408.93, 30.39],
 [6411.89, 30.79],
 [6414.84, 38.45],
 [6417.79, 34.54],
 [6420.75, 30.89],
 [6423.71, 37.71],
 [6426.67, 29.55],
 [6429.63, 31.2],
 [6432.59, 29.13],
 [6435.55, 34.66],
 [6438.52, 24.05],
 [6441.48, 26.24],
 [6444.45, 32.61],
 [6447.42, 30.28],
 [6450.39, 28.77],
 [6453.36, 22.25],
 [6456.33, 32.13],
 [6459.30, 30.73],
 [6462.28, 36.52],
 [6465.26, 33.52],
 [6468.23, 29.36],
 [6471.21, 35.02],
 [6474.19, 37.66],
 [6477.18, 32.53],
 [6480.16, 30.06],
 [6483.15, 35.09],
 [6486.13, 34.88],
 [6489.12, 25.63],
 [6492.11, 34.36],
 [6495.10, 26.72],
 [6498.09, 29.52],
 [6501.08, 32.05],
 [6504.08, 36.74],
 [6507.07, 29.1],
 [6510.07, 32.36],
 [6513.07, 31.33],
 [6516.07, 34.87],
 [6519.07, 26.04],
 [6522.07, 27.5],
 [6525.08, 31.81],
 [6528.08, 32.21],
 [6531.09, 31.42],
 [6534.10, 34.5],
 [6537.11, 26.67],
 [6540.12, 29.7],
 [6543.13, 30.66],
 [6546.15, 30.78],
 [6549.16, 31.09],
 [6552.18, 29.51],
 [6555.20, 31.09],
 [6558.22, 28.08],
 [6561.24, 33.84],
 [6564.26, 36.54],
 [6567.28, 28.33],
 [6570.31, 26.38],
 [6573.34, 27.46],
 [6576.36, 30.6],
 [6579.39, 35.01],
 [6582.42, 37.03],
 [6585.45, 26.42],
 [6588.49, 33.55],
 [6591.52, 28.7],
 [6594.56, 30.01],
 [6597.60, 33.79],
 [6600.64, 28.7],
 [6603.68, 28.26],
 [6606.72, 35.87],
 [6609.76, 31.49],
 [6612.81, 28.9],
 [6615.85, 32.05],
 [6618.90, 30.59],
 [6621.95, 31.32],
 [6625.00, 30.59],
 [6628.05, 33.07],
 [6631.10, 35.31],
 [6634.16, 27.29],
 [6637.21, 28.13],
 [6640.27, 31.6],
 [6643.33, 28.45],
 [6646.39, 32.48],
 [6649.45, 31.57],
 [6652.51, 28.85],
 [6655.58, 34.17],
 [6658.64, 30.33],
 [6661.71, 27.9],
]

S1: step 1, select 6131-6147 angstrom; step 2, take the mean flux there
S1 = 27.9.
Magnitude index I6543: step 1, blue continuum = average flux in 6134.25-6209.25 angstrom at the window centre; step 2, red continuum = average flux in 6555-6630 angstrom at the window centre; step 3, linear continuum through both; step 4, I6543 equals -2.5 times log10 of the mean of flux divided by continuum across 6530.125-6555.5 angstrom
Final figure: 0.01 mag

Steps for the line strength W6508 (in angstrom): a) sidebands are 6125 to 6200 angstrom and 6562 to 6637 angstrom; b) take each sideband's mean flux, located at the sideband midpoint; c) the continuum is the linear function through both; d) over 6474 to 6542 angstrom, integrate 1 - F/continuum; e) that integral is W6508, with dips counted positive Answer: -1.0 angstrom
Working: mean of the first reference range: 29.7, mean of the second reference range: 31.1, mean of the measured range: 31.3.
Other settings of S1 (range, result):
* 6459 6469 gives 33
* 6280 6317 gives 30.8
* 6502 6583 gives 31.1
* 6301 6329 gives 28.6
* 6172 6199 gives 30.8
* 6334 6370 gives 32.6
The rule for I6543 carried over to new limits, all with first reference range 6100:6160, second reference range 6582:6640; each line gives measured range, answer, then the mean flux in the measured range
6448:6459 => 0.083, 28.3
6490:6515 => -0.027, 31.4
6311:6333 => 0.027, 29.4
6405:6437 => -0.081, 32.8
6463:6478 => -0.109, 33.8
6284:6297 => -0.030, 30.8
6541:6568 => -0.011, 31.2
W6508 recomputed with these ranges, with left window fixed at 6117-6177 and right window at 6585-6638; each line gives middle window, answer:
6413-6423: -1.4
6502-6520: -0.7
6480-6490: -0.4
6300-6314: 0.2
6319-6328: 1.0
